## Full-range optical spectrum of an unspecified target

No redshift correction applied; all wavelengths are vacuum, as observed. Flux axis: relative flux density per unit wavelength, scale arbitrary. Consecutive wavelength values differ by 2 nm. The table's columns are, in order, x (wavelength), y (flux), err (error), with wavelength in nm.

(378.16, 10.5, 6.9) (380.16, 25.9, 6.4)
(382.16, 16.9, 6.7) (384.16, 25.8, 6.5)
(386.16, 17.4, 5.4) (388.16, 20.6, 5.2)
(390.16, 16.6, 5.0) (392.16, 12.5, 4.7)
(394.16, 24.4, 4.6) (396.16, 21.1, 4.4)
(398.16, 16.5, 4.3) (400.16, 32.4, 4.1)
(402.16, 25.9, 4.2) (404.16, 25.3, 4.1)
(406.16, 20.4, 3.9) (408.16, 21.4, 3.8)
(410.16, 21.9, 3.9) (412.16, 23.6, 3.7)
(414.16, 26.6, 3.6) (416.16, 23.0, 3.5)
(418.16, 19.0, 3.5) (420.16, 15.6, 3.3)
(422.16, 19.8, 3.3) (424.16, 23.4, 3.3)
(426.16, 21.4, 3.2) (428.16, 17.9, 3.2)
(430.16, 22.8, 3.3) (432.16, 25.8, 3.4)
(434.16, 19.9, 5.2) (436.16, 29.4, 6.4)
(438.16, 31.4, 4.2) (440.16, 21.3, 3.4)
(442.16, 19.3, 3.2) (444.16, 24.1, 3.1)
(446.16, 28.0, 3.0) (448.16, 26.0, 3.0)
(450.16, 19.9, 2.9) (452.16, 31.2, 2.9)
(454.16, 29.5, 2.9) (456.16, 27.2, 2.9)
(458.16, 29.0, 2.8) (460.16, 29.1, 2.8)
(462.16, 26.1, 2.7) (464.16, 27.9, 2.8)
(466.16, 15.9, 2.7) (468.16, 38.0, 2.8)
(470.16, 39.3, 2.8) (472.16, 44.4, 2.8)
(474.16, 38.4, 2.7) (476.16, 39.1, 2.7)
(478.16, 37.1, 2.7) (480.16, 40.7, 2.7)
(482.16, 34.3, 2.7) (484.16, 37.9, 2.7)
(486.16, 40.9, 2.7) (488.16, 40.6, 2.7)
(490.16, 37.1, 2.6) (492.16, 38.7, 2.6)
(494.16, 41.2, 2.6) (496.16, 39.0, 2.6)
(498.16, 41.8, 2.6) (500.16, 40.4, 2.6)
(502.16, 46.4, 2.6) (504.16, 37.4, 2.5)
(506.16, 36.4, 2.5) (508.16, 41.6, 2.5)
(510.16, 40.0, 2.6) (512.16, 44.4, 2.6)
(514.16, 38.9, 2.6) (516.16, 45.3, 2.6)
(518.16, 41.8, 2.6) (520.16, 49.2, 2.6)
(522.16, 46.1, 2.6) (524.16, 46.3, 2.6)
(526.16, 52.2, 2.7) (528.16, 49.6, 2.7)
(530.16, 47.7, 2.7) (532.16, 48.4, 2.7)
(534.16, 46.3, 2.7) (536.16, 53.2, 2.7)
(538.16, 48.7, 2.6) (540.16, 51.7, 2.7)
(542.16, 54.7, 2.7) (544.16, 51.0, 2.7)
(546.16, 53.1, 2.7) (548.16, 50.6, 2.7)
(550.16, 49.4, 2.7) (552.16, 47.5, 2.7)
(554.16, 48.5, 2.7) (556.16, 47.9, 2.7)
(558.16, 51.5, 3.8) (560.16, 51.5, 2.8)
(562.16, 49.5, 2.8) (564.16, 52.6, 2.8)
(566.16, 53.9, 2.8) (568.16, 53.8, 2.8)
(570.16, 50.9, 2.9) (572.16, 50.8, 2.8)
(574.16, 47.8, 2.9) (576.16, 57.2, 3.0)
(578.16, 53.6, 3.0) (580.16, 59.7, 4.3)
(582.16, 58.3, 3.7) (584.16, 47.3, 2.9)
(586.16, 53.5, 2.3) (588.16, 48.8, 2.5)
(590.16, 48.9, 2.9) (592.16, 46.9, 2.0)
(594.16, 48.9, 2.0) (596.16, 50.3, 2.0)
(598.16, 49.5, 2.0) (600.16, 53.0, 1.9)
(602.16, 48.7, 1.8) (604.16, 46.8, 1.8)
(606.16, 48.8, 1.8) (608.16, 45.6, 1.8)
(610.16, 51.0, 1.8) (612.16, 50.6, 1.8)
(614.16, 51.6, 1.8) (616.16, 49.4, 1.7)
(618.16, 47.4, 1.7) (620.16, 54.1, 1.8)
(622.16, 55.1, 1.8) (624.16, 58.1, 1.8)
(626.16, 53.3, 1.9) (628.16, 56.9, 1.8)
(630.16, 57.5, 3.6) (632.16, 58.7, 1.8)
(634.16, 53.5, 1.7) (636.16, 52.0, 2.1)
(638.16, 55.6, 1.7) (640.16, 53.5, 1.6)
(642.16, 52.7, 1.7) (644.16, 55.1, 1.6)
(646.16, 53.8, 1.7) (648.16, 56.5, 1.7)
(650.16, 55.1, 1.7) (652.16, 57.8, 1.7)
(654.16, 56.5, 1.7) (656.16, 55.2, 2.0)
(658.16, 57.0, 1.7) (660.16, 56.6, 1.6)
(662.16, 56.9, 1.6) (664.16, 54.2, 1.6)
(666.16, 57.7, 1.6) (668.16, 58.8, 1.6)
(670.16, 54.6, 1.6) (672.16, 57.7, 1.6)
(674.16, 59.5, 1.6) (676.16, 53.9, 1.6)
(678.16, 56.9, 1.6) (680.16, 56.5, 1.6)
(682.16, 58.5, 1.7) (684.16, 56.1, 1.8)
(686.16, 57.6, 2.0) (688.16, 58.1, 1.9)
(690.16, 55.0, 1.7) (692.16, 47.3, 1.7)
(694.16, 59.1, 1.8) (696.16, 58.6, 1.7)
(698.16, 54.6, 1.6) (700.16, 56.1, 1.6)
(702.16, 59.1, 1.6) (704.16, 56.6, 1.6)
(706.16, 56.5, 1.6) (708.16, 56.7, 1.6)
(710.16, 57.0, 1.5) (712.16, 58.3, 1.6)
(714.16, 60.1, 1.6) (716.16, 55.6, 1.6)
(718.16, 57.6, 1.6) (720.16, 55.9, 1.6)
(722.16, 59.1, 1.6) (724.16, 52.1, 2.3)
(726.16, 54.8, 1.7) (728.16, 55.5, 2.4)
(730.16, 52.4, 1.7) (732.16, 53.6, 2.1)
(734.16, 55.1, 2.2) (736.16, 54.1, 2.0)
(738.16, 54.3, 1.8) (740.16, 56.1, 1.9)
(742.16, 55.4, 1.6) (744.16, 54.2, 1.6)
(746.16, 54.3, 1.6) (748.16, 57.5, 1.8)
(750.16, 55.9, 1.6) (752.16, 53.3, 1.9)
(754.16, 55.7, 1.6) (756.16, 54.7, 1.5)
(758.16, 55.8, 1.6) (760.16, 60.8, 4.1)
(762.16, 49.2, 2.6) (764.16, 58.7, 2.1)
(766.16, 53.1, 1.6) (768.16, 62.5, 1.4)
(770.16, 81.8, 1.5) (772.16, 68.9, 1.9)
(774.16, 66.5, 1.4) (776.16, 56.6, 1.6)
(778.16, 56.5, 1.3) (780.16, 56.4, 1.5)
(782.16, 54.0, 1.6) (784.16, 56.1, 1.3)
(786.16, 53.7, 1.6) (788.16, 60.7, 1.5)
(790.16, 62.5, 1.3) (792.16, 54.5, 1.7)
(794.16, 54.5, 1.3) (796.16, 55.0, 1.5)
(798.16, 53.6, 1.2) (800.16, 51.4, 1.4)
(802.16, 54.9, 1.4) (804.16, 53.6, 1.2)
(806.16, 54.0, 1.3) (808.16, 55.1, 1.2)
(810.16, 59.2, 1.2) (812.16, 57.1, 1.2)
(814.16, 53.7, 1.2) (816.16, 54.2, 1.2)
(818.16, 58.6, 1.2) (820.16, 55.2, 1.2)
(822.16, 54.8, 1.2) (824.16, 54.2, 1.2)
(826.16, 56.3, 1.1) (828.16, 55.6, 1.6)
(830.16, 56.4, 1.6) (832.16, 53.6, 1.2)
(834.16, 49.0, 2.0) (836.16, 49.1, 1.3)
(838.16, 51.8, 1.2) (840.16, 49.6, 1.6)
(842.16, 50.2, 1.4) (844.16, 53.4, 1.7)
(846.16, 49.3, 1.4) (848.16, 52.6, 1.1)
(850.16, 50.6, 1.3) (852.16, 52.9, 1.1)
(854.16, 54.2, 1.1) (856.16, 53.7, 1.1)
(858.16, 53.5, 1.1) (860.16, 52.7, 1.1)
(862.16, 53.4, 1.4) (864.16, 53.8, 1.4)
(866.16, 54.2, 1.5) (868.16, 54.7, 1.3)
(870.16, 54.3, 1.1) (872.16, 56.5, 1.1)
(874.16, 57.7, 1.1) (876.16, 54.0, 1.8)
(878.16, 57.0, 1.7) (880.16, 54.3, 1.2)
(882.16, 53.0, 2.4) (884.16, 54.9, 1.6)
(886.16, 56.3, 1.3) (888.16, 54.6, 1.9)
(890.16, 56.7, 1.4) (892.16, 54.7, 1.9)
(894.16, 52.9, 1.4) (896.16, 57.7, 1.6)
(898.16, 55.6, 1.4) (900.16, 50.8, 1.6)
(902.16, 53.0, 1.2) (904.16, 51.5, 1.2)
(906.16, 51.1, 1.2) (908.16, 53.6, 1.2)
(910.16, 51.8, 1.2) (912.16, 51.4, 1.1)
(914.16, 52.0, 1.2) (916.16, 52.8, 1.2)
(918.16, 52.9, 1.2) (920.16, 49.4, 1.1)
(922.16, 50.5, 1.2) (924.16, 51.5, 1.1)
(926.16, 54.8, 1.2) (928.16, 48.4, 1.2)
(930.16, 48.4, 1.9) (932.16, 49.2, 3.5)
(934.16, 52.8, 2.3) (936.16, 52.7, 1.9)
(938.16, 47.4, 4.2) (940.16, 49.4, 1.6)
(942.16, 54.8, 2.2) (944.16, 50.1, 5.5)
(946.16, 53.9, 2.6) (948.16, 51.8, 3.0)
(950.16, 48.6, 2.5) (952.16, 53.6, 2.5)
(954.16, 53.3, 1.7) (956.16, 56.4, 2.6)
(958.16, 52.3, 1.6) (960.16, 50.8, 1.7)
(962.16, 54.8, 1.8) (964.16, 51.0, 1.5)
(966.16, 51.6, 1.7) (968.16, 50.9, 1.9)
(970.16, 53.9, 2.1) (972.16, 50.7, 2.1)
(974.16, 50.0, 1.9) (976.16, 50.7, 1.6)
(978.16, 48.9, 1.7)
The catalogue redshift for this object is 0.174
